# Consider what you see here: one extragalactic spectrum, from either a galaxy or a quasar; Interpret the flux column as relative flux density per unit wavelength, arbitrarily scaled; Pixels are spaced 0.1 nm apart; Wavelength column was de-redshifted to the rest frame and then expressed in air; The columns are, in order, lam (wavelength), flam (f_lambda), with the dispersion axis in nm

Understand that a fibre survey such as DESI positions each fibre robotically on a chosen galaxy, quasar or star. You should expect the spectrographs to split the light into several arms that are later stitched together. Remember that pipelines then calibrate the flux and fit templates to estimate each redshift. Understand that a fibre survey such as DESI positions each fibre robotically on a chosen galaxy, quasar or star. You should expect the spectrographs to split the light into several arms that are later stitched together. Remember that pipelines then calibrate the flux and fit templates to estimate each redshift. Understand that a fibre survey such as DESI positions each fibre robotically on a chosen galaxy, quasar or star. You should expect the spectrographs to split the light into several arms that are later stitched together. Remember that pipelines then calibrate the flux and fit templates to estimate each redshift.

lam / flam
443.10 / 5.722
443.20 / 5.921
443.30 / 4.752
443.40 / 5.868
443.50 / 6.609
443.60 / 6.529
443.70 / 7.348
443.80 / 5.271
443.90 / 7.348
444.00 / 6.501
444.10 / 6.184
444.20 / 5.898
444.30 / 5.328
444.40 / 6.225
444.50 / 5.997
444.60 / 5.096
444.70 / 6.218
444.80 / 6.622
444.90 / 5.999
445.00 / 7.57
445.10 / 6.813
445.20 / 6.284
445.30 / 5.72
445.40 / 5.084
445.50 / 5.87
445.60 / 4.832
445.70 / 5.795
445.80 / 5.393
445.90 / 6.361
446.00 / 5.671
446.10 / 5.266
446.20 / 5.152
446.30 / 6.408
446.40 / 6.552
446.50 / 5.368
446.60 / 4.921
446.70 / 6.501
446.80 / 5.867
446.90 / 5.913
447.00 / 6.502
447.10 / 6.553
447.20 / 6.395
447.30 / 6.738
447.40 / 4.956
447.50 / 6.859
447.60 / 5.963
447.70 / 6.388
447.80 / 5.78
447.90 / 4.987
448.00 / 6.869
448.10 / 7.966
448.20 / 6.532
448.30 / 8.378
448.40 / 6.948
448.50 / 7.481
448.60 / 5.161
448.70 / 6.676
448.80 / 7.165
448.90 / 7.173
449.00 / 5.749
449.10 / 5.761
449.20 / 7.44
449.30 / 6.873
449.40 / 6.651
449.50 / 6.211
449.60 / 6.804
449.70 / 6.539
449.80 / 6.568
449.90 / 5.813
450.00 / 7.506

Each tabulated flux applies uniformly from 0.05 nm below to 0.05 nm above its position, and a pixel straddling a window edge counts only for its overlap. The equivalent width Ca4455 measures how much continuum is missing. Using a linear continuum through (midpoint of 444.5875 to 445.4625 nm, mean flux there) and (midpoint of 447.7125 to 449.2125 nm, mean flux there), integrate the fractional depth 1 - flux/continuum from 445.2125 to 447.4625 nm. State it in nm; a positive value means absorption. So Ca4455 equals 0.19 nm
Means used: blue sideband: 6.2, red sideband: 6.64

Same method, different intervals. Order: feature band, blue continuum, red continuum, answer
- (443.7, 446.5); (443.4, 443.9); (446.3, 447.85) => 0.14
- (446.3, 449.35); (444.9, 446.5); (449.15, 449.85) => -0.02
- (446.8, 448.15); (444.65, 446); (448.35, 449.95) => 0.01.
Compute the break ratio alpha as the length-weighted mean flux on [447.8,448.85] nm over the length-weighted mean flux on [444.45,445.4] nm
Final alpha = 1.1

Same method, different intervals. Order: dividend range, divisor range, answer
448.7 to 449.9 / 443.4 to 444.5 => 1.05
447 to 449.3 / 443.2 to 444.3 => 1.06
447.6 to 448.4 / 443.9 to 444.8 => 1.10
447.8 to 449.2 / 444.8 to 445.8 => 1.11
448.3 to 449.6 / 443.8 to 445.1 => 1.07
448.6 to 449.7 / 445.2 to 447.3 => 1.13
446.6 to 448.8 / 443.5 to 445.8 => 1.05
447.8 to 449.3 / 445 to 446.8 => 1.15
